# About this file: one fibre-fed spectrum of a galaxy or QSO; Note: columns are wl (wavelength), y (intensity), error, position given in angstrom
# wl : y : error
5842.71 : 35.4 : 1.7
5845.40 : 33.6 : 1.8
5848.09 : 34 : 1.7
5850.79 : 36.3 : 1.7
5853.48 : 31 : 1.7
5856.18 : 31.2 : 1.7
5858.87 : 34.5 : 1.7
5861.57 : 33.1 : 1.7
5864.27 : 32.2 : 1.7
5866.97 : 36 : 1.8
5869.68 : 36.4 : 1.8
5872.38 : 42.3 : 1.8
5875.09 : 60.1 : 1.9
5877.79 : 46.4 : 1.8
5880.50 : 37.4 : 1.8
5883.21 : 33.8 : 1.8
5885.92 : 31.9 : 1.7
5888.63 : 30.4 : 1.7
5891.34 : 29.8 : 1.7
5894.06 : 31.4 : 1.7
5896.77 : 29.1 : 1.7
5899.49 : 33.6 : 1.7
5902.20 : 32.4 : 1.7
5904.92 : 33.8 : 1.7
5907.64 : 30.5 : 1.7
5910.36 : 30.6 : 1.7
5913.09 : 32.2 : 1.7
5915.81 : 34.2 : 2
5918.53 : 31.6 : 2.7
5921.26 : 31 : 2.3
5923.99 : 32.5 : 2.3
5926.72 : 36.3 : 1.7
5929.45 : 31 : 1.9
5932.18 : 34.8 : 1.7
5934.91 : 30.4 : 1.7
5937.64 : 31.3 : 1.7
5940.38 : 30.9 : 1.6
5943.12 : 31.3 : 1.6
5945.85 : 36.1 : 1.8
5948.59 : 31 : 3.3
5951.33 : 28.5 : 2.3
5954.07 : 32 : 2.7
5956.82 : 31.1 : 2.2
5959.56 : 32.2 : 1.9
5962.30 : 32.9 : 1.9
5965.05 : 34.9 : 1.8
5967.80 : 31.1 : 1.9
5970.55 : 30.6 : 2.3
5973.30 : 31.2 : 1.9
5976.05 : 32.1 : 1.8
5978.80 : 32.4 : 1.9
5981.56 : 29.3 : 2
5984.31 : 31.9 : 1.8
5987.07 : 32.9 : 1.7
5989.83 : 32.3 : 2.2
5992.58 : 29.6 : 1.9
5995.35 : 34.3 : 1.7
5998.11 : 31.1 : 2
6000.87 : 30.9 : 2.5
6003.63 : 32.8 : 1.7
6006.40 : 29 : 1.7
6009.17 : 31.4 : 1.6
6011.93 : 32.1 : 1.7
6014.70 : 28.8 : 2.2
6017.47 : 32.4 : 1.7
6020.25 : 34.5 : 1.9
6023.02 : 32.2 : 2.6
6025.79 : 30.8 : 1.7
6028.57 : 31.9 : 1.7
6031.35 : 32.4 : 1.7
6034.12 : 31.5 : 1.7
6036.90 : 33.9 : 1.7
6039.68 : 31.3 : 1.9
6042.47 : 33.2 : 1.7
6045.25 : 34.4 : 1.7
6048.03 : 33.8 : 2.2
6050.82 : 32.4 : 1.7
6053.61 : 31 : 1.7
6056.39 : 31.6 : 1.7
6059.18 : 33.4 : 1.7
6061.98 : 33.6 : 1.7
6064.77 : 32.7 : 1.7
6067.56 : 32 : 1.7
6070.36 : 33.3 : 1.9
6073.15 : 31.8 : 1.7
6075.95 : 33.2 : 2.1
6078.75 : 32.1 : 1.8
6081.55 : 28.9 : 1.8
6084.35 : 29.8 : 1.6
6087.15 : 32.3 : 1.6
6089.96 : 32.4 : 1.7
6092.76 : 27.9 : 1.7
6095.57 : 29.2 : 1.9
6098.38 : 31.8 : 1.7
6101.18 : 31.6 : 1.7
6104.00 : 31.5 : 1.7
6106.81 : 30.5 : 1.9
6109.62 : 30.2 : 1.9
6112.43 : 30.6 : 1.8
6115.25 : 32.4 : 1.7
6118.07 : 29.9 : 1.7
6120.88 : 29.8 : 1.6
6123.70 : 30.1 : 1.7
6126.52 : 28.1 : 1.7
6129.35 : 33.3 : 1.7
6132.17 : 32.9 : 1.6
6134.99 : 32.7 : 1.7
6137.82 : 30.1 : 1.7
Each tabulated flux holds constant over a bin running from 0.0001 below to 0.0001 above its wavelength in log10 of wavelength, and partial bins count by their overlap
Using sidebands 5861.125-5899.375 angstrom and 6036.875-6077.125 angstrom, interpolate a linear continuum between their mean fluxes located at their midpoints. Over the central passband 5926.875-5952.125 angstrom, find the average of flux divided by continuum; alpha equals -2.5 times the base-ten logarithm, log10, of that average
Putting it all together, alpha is 0.10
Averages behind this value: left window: 36.4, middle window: 32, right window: 32.7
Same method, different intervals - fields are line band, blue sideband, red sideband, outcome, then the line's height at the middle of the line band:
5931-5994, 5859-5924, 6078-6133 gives 0.05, 33.4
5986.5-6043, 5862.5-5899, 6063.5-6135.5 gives 0.05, 33.3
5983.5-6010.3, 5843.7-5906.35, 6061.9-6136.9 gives 0.05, 33.1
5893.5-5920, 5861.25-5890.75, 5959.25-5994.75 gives 0.14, 36.2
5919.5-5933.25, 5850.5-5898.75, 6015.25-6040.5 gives 0.05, 34.5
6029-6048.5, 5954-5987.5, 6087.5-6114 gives -0.05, 31.3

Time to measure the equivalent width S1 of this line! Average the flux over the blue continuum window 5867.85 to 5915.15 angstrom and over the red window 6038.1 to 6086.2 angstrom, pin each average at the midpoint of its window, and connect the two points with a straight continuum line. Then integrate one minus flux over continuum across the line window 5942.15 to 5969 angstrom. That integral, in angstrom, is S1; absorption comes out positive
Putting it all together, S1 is 1.6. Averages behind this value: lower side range 35.4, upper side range 32.3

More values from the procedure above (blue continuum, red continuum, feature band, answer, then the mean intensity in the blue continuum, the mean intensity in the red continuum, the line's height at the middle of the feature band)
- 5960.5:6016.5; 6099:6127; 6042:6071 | -1.7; 31.6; 30.6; 31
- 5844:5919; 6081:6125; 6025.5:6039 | -0.1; 34.7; 30.6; 31.9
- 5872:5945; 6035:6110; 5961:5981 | 0.7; 34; 31.9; 33.2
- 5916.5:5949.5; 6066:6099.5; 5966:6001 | 0.5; 32.4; 31.2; 32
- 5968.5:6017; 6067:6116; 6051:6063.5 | -0.5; 31.4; 31.2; 31.2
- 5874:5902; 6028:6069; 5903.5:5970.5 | 5.4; 36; 32.6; 35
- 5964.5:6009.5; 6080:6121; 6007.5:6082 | -2.8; 31.6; 30.6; 31.1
